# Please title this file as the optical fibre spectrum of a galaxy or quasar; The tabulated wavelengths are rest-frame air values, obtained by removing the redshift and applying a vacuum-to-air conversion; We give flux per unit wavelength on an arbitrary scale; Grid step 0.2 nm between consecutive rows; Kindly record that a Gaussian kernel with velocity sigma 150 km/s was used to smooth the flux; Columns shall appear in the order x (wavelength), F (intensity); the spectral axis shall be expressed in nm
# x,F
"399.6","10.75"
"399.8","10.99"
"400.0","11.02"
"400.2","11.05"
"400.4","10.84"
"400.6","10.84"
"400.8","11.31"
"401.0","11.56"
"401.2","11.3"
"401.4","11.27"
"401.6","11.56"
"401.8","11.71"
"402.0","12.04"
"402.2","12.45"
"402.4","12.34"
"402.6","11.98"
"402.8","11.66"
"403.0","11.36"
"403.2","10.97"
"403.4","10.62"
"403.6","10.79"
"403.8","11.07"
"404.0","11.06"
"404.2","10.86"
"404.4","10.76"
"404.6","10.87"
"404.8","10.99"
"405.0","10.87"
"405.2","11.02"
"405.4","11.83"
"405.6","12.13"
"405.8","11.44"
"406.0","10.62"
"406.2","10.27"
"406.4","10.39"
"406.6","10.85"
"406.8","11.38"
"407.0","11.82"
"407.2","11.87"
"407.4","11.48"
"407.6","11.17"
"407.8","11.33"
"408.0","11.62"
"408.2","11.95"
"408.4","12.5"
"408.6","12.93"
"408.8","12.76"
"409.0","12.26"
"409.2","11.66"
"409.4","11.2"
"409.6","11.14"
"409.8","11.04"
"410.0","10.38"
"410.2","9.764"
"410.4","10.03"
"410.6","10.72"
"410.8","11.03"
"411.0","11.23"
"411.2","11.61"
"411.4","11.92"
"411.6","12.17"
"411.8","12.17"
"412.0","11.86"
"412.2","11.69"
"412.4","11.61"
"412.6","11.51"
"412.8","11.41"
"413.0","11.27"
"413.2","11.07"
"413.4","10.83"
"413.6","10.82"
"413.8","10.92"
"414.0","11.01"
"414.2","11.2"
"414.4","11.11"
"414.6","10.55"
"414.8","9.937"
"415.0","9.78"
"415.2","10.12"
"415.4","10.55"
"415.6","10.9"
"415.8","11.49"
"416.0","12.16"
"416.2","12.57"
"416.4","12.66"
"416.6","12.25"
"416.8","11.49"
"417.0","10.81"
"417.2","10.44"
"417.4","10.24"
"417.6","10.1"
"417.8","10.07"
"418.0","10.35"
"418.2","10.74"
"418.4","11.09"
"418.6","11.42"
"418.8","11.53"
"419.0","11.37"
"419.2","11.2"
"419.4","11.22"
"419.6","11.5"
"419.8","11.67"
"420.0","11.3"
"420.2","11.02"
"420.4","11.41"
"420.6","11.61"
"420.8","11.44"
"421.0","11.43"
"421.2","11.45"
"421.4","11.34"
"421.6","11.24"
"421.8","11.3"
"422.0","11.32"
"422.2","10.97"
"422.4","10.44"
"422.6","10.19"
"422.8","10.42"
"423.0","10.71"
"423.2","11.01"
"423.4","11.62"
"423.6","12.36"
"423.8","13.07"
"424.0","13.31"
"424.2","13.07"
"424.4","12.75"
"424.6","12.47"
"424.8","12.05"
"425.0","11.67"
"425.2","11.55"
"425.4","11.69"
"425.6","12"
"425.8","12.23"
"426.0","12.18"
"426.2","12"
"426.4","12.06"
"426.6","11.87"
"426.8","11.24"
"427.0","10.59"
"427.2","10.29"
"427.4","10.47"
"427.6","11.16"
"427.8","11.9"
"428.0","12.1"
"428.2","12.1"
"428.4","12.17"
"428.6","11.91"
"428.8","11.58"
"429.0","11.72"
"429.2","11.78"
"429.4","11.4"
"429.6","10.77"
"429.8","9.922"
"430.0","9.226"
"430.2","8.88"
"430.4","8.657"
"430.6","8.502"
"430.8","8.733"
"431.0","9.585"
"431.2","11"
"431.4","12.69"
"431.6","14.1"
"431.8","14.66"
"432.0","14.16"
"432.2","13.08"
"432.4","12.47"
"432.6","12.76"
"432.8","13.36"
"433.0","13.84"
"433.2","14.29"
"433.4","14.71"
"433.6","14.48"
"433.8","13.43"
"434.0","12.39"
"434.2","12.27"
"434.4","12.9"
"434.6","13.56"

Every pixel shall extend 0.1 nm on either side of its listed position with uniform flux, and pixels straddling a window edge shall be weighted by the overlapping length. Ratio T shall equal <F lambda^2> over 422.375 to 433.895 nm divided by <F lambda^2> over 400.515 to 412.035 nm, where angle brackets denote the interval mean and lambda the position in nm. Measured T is 1.15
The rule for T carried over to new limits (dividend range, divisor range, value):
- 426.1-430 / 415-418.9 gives 1.08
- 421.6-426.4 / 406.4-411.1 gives 1.11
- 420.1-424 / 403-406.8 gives 1.12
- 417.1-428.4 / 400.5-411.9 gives 1.09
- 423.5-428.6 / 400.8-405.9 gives 1.17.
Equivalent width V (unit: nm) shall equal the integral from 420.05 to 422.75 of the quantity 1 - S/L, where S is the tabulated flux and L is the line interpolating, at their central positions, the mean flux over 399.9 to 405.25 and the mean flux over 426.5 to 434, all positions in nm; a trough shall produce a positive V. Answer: 0.107 nm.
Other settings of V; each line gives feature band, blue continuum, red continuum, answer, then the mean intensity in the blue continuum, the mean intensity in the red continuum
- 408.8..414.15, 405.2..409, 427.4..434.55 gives 0.17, 11.6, 12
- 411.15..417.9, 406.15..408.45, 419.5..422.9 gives 0.06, 11.4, 11.2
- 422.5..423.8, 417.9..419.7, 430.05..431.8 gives -0.03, 11.2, 10.5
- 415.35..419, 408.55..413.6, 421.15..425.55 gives 0.11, 11.4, 11.6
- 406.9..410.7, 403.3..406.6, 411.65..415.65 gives -0.16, 11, 11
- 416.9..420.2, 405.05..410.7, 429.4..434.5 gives 0.20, 11.3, 12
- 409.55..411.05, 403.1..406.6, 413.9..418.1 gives 0.04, 11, 10.9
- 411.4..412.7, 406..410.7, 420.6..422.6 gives -0.07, 11.3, 11.2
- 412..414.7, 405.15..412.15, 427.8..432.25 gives 0.05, 11.4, 11.3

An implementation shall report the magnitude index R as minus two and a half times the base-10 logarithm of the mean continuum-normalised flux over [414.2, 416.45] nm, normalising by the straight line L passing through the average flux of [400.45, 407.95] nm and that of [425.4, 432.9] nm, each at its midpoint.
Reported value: 0.03 mag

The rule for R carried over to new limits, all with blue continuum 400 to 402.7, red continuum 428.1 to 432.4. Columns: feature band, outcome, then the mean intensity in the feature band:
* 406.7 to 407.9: -0.002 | 11.5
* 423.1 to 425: -0.094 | 12.4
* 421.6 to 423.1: 0.055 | 10.8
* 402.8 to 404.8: 0.053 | 11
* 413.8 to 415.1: 0.079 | 10.6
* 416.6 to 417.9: 0.074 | 10.7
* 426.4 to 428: 0.012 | 11.2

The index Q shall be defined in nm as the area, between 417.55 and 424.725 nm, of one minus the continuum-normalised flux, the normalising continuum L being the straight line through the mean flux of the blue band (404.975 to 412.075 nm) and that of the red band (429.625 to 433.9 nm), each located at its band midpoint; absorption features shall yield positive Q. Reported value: 0.21 nm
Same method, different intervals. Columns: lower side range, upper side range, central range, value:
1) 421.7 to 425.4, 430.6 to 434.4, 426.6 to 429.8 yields 0.23 nm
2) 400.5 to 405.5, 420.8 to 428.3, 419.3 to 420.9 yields 0.02 nm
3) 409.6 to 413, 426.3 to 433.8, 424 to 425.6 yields -0.09 nm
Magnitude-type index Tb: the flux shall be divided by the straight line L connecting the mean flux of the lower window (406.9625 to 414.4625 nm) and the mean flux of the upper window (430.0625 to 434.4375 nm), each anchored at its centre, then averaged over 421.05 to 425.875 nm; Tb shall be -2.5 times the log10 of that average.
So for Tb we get 0.02 mag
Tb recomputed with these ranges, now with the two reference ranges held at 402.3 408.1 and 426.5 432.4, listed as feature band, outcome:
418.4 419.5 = -0.01 mag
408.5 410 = -0.05 mag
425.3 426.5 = -0.07 mag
